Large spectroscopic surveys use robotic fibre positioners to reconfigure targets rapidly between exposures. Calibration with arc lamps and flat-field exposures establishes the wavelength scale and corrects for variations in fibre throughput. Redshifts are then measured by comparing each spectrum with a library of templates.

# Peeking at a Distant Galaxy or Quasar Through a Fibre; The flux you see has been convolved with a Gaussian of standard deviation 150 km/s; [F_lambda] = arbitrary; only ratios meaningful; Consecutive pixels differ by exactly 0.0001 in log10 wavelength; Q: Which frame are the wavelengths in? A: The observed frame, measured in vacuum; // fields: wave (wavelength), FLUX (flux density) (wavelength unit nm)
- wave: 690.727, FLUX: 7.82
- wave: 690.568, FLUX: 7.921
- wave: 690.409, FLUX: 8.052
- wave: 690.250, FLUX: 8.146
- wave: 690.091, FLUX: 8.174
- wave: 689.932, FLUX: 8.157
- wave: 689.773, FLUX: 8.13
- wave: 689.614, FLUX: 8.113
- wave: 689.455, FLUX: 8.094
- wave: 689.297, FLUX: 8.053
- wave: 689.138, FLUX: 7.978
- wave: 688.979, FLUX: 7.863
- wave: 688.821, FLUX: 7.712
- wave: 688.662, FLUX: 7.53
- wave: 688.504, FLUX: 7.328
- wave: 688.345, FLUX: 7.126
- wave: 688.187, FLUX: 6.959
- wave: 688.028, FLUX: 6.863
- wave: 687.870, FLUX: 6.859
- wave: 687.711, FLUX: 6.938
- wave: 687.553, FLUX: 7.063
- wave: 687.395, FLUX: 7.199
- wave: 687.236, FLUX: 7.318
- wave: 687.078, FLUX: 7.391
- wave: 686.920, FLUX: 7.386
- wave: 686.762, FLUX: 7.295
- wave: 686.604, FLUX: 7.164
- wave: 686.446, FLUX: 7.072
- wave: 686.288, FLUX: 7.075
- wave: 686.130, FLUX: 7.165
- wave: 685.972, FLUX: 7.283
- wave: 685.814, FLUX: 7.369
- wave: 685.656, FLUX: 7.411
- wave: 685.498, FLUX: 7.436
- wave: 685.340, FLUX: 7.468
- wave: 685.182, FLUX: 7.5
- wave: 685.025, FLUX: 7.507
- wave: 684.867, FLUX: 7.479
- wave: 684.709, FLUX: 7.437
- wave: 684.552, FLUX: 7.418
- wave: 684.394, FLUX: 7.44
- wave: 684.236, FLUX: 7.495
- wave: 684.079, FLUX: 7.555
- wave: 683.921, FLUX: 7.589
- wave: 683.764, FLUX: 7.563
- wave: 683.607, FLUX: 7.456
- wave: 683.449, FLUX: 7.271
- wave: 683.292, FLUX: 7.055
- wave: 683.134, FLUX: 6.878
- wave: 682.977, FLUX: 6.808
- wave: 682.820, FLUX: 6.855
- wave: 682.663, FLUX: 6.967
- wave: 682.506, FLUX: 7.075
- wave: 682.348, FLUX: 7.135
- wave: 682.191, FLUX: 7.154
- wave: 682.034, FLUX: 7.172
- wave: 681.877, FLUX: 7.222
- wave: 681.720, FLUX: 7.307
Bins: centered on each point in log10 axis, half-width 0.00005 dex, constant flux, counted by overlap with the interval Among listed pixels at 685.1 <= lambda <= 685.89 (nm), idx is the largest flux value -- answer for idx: 7.5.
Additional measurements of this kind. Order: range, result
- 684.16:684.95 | 7.495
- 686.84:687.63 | 7.391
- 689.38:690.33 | 8.174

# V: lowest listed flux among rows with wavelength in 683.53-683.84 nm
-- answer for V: 7.456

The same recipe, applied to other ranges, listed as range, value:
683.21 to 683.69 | 7.055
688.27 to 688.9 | 7.126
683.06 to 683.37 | 6.878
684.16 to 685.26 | 7.418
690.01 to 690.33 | 8.146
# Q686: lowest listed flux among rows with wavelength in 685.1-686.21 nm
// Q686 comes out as 7.165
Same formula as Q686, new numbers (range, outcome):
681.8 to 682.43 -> 7.135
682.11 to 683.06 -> 6.808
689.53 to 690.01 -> 8.113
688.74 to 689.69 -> 7.712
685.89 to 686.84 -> 7.072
